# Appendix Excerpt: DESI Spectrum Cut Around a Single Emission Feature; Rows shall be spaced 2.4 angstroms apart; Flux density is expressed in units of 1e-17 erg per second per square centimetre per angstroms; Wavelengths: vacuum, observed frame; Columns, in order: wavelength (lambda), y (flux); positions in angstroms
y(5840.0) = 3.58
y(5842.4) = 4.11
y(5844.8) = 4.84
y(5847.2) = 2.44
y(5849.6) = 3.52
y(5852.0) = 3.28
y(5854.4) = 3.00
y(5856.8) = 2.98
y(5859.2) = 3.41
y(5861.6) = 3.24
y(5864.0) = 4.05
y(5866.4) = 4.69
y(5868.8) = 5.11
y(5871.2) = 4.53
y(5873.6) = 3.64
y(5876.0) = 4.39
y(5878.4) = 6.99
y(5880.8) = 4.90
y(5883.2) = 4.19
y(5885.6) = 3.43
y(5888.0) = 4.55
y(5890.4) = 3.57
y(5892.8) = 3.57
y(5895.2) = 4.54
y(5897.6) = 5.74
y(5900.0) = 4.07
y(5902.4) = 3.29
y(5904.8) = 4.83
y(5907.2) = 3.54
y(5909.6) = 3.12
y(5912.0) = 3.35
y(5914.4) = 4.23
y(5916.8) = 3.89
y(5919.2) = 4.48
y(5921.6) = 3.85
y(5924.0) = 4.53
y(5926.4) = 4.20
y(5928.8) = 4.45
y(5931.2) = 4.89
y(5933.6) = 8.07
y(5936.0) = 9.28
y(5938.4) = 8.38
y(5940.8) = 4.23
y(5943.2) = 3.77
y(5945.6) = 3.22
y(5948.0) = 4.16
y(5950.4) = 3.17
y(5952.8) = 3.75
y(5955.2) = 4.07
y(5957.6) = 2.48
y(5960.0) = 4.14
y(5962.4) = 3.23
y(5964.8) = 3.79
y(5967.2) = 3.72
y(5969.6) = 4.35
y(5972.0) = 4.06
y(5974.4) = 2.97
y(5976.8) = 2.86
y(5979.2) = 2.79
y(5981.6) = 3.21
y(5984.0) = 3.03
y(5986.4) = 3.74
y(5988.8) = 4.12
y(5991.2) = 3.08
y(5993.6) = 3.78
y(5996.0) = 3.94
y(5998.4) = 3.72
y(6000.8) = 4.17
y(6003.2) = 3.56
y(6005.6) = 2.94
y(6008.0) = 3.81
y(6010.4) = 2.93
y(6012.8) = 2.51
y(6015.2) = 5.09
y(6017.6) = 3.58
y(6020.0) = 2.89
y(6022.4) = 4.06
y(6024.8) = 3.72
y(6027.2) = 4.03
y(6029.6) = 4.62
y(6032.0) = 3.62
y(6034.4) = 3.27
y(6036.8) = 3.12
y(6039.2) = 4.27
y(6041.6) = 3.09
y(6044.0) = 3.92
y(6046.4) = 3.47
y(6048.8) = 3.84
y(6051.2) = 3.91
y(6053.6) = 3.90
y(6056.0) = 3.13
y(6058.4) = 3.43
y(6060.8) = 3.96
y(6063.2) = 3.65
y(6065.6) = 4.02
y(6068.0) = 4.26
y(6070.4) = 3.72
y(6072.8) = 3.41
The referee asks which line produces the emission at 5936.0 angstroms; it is [O III] 5007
